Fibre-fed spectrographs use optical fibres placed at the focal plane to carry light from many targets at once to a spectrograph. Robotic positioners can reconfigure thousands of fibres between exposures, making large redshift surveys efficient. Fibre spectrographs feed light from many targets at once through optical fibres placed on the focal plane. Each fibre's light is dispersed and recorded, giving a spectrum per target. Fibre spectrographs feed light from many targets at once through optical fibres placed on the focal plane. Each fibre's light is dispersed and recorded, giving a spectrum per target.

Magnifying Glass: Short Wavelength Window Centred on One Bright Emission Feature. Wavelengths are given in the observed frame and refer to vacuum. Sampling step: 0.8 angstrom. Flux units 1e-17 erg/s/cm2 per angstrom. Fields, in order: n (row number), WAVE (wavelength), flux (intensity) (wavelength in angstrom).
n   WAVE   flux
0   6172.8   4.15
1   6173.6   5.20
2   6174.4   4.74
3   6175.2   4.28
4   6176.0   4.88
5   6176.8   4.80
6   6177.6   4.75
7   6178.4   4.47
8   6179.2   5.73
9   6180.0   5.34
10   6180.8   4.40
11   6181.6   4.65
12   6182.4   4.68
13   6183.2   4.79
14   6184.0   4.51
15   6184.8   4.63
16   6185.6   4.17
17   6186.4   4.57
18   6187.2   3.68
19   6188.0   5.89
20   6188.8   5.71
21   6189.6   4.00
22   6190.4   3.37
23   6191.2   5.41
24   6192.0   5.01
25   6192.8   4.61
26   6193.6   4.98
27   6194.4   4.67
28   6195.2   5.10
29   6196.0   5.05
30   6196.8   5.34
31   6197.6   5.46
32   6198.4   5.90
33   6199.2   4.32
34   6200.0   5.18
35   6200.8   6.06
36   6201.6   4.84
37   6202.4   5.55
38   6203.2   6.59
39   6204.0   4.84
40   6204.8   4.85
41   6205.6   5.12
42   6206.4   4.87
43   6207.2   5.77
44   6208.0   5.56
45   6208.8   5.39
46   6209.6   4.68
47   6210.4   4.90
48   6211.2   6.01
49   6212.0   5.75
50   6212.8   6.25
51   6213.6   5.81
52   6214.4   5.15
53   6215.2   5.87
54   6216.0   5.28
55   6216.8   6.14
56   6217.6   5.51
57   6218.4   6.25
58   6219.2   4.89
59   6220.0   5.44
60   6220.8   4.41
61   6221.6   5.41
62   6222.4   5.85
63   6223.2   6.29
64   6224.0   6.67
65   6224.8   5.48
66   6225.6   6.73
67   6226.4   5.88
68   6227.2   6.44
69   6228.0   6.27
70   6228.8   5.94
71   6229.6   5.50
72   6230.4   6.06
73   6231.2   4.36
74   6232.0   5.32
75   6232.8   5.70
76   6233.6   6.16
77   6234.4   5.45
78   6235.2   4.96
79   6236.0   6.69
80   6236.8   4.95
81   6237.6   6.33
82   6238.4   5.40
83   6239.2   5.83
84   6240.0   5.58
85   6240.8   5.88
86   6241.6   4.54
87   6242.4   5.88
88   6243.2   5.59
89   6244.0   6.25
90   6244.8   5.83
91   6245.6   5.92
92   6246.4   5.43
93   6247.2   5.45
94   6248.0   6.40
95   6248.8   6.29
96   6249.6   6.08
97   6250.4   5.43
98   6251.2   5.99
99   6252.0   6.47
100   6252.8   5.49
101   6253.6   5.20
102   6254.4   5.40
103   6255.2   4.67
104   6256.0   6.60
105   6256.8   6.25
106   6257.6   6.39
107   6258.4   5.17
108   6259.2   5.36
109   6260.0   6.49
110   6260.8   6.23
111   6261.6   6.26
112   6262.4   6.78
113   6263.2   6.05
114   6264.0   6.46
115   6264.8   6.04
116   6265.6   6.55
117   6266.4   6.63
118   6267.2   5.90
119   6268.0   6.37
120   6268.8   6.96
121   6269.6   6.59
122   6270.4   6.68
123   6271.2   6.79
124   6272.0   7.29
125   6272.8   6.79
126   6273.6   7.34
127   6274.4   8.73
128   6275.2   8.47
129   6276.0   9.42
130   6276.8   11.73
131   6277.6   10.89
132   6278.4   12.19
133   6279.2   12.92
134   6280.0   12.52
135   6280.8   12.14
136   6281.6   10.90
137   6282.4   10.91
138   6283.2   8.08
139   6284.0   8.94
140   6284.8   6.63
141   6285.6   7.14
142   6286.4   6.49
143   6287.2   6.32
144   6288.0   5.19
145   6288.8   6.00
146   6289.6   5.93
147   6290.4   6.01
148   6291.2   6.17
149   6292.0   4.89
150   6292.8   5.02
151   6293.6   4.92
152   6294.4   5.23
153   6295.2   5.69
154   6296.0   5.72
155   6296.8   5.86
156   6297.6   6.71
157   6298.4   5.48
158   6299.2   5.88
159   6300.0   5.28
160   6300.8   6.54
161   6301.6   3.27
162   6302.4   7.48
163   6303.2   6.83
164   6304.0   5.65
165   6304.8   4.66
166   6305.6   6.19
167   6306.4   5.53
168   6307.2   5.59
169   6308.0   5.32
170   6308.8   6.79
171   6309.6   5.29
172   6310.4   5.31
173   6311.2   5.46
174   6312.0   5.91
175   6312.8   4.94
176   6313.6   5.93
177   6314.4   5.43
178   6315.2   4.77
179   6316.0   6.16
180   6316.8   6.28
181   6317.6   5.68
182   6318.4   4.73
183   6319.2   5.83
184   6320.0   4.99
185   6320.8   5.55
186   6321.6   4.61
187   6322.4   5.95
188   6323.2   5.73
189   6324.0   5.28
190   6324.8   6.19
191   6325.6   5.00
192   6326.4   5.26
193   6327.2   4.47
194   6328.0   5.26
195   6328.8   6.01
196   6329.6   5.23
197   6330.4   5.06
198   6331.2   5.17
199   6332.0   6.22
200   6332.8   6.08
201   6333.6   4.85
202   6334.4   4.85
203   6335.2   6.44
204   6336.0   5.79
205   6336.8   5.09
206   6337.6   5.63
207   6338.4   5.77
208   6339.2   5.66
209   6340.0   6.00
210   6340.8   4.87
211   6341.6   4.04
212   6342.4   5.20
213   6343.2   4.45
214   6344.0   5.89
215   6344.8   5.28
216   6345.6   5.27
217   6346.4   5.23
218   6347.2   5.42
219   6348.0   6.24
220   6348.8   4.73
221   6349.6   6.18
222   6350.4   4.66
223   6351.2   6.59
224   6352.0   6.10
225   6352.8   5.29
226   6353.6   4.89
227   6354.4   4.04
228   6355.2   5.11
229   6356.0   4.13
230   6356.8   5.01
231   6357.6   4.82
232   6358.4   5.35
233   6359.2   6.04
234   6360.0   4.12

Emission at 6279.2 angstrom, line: Hbeta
